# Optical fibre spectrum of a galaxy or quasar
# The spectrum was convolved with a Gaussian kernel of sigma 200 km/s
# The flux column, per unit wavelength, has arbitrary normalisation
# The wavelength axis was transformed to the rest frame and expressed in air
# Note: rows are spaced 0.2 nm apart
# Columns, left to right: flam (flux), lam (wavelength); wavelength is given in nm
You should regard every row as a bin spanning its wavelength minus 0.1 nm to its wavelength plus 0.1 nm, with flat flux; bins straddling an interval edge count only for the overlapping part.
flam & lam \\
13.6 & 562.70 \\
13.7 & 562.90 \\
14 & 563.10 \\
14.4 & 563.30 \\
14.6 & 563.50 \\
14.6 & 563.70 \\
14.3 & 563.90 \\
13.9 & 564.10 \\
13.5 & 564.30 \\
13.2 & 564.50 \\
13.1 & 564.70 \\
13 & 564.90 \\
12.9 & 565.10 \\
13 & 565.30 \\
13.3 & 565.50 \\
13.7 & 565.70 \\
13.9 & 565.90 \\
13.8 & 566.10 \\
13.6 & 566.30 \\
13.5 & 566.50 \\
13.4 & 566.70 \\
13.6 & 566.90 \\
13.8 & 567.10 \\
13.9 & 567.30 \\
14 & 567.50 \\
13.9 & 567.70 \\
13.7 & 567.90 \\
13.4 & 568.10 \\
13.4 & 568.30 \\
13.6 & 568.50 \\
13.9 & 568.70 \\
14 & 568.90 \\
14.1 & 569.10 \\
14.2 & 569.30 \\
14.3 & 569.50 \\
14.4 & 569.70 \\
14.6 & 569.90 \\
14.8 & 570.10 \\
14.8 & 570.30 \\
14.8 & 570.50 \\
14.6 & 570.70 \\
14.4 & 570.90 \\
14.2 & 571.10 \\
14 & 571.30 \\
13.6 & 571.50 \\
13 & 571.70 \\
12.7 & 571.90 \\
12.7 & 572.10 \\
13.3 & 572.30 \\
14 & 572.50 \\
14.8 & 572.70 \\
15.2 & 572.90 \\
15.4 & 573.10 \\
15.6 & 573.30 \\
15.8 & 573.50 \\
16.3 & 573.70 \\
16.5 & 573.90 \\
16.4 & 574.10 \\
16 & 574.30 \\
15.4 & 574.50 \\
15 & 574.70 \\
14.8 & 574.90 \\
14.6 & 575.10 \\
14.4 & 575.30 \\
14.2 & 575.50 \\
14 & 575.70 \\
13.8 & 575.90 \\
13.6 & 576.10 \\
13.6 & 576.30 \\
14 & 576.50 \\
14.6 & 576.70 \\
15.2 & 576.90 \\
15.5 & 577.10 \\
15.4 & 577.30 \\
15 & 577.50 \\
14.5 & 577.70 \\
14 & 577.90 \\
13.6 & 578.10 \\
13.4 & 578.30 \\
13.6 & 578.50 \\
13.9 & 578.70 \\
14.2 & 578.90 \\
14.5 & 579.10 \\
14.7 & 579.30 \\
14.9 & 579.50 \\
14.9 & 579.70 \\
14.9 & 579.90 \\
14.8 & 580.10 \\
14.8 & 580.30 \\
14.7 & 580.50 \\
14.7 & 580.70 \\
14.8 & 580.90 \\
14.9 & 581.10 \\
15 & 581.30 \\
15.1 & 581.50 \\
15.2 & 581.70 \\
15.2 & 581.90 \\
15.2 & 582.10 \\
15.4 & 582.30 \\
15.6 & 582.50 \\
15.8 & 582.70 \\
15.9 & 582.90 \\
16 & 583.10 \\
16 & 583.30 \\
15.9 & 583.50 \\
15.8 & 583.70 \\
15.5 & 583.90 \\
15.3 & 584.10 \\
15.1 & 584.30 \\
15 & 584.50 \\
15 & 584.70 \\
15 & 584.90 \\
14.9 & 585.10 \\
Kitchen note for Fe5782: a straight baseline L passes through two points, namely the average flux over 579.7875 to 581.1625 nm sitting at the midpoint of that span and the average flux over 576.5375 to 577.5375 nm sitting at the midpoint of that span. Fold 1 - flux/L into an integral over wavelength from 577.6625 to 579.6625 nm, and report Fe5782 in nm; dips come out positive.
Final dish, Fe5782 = 0.11 nm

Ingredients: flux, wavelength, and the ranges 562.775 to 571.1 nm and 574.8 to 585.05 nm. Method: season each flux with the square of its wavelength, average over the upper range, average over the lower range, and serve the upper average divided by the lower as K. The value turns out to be 1.1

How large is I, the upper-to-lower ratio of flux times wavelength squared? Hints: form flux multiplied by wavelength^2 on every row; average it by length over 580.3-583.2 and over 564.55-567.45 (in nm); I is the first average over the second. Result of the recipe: 1.19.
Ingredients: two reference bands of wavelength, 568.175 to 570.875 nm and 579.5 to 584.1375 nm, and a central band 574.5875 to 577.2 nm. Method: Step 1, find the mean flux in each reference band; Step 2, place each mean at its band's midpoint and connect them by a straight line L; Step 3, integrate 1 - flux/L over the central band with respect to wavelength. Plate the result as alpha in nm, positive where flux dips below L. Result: 0.07 nm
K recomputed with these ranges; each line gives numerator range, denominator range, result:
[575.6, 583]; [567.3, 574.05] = 1.06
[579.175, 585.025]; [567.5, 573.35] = 1.12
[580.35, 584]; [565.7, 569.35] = 1.18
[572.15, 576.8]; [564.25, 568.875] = 1.13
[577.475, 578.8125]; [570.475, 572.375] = 1.04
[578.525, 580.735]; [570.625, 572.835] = 1.09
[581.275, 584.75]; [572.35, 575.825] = 1.05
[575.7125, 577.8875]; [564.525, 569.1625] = 1.10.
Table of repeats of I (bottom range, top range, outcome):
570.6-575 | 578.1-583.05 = 1.04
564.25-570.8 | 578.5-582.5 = 1.12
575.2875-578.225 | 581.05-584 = 1.10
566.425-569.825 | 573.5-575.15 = 1.16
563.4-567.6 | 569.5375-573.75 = 1.08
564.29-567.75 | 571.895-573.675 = 1.10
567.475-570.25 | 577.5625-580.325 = 1.06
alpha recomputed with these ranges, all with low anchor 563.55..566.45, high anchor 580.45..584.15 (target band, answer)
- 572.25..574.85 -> -0.17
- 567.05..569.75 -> 0.01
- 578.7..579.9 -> 0.04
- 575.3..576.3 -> 0.05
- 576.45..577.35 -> -0.01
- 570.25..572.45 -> 0.07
